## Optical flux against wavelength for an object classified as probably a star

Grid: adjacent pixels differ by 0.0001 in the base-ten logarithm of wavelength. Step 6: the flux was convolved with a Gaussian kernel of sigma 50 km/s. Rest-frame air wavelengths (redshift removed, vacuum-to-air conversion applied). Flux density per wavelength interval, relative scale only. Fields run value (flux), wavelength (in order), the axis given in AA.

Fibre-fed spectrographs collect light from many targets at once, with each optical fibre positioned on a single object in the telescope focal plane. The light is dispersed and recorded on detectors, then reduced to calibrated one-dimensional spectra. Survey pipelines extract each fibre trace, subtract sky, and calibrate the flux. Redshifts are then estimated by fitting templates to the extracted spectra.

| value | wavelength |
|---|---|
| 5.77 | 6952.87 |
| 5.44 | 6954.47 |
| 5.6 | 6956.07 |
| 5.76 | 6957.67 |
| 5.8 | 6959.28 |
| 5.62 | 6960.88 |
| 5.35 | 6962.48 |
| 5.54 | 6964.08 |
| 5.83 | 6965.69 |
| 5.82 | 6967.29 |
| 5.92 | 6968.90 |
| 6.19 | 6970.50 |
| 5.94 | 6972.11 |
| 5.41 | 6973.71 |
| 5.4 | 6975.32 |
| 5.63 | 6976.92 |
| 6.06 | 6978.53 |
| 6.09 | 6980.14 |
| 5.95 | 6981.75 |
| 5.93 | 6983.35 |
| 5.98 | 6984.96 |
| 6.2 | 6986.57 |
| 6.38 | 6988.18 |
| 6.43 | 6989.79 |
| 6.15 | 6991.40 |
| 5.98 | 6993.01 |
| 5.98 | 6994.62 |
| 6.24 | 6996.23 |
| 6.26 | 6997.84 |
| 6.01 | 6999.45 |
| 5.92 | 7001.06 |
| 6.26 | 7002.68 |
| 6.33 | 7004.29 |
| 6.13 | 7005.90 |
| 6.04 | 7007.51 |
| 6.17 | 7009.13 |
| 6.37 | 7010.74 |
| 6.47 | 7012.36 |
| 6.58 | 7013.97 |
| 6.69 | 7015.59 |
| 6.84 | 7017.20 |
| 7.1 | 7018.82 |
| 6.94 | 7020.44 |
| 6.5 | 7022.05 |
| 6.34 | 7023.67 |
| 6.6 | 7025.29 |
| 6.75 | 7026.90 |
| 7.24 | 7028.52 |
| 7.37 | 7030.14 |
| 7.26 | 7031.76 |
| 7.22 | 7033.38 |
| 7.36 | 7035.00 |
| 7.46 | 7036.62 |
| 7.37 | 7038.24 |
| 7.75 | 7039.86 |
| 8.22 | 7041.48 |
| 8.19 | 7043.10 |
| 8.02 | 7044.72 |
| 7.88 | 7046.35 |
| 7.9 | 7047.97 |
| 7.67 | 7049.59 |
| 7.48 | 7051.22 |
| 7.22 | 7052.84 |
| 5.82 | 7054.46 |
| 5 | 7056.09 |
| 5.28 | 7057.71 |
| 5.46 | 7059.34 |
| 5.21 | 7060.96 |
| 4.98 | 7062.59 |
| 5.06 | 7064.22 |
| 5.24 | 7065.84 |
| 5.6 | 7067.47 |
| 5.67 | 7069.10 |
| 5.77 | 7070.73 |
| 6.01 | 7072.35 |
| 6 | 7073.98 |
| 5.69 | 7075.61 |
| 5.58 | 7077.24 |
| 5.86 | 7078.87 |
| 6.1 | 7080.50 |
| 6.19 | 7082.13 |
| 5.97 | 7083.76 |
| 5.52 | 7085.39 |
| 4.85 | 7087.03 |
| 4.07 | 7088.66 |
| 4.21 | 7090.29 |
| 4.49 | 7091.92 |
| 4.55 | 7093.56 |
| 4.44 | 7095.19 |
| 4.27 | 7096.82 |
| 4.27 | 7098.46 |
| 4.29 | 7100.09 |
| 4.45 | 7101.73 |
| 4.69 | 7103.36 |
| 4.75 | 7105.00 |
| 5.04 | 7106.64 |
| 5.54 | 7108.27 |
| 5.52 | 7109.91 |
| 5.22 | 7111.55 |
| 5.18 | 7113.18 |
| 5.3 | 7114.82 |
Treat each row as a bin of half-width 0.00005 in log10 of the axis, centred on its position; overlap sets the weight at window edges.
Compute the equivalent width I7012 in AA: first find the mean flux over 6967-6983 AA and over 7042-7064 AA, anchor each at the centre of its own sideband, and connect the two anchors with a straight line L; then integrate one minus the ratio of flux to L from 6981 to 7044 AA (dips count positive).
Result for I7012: -4.3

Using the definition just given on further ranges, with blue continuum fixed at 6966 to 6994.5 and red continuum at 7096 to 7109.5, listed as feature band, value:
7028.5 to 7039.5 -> -3.96 AA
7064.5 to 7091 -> -3.02 AA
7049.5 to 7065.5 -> -2.02 AA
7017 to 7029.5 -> -2.89 AA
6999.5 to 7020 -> -2.71 AA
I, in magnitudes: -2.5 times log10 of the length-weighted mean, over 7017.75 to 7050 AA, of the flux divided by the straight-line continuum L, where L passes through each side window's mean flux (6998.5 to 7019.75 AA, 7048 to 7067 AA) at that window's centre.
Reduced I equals -0.19 mag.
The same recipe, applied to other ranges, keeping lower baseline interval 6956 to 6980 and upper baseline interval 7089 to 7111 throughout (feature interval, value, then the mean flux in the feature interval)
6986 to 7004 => -0.122 mag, 6.17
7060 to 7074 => -0.117 mag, 5.48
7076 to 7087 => -0.203 mag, 5.79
